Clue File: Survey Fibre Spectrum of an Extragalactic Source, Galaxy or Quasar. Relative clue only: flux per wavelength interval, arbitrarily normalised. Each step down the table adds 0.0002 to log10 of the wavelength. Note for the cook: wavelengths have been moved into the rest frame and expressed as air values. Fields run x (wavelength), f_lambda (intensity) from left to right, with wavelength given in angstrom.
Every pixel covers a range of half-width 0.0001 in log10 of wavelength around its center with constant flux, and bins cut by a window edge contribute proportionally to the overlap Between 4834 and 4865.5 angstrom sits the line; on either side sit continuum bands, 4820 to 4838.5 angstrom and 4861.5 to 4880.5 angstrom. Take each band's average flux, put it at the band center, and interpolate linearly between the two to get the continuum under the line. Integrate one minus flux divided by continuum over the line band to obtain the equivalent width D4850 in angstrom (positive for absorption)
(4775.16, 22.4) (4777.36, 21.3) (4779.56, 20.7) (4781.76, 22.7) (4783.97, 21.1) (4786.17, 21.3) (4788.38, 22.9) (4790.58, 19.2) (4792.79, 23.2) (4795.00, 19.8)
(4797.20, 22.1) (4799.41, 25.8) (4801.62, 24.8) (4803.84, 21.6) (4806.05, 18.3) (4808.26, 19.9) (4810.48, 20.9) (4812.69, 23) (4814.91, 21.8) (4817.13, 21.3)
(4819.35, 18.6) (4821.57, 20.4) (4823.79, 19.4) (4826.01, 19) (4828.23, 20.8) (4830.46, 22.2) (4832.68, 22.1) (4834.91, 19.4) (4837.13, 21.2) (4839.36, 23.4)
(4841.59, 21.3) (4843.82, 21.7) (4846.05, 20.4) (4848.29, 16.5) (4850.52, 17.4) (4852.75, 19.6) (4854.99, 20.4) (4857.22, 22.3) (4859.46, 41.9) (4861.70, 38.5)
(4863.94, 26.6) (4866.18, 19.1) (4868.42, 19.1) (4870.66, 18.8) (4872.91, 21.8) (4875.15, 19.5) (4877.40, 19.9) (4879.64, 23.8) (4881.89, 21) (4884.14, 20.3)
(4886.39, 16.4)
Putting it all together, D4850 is -3.1 angstrom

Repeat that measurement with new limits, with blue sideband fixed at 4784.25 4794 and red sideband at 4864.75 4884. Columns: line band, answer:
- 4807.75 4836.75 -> 0.61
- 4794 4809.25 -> -0.26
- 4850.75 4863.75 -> -4.38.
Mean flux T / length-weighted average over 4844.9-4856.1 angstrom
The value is 18.9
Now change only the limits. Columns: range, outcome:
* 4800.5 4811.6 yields 21.1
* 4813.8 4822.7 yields 20.5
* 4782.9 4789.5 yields 21.8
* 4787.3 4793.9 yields 21.8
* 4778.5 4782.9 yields 21.7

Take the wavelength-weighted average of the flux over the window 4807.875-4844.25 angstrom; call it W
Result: 21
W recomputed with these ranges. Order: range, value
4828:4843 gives 21.5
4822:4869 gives 22.5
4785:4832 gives 21.3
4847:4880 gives 23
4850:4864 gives 27.1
